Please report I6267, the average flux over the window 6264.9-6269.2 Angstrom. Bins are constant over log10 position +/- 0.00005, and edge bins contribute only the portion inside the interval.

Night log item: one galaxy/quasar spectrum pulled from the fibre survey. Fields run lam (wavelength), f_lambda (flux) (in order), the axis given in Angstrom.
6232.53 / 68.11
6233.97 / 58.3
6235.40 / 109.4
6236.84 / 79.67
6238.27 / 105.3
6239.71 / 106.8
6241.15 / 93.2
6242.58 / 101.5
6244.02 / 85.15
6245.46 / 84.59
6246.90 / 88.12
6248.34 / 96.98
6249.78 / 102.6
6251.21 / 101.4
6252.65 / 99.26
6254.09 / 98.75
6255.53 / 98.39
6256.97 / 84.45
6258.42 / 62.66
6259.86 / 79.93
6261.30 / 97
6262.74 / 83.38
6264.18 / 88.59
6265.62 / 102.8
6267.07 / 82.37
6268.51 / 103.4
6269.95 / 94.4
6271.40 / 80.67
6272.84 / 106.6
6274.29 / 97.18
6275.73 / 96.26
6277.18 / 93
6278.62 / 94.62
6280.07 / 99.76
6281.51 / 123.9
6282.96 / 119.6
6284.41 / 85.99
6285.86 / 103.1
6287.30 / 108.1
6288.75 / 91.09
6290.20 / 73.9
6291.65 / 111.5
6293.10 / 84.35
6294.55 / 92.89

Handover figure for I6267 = 96.1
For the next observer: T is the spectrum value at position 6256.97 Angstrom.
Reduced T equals 84.45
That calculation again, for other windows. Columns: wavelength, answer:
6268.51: 103.4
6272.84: 106.6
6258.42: 62.66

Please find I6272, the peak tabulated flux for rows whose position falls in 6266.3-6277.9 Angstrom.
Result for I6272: 106.6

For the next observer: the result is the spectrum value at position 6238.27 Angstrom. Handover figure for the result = 105.3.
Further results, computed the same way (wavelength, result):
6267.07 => 82.37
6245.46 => 84.59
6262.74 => 83.38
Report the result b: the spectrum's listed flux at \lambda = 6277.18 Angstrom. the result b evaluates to 93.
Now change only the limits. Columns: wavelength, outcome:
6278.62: 94.62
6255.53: 98.39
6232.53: 68.11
